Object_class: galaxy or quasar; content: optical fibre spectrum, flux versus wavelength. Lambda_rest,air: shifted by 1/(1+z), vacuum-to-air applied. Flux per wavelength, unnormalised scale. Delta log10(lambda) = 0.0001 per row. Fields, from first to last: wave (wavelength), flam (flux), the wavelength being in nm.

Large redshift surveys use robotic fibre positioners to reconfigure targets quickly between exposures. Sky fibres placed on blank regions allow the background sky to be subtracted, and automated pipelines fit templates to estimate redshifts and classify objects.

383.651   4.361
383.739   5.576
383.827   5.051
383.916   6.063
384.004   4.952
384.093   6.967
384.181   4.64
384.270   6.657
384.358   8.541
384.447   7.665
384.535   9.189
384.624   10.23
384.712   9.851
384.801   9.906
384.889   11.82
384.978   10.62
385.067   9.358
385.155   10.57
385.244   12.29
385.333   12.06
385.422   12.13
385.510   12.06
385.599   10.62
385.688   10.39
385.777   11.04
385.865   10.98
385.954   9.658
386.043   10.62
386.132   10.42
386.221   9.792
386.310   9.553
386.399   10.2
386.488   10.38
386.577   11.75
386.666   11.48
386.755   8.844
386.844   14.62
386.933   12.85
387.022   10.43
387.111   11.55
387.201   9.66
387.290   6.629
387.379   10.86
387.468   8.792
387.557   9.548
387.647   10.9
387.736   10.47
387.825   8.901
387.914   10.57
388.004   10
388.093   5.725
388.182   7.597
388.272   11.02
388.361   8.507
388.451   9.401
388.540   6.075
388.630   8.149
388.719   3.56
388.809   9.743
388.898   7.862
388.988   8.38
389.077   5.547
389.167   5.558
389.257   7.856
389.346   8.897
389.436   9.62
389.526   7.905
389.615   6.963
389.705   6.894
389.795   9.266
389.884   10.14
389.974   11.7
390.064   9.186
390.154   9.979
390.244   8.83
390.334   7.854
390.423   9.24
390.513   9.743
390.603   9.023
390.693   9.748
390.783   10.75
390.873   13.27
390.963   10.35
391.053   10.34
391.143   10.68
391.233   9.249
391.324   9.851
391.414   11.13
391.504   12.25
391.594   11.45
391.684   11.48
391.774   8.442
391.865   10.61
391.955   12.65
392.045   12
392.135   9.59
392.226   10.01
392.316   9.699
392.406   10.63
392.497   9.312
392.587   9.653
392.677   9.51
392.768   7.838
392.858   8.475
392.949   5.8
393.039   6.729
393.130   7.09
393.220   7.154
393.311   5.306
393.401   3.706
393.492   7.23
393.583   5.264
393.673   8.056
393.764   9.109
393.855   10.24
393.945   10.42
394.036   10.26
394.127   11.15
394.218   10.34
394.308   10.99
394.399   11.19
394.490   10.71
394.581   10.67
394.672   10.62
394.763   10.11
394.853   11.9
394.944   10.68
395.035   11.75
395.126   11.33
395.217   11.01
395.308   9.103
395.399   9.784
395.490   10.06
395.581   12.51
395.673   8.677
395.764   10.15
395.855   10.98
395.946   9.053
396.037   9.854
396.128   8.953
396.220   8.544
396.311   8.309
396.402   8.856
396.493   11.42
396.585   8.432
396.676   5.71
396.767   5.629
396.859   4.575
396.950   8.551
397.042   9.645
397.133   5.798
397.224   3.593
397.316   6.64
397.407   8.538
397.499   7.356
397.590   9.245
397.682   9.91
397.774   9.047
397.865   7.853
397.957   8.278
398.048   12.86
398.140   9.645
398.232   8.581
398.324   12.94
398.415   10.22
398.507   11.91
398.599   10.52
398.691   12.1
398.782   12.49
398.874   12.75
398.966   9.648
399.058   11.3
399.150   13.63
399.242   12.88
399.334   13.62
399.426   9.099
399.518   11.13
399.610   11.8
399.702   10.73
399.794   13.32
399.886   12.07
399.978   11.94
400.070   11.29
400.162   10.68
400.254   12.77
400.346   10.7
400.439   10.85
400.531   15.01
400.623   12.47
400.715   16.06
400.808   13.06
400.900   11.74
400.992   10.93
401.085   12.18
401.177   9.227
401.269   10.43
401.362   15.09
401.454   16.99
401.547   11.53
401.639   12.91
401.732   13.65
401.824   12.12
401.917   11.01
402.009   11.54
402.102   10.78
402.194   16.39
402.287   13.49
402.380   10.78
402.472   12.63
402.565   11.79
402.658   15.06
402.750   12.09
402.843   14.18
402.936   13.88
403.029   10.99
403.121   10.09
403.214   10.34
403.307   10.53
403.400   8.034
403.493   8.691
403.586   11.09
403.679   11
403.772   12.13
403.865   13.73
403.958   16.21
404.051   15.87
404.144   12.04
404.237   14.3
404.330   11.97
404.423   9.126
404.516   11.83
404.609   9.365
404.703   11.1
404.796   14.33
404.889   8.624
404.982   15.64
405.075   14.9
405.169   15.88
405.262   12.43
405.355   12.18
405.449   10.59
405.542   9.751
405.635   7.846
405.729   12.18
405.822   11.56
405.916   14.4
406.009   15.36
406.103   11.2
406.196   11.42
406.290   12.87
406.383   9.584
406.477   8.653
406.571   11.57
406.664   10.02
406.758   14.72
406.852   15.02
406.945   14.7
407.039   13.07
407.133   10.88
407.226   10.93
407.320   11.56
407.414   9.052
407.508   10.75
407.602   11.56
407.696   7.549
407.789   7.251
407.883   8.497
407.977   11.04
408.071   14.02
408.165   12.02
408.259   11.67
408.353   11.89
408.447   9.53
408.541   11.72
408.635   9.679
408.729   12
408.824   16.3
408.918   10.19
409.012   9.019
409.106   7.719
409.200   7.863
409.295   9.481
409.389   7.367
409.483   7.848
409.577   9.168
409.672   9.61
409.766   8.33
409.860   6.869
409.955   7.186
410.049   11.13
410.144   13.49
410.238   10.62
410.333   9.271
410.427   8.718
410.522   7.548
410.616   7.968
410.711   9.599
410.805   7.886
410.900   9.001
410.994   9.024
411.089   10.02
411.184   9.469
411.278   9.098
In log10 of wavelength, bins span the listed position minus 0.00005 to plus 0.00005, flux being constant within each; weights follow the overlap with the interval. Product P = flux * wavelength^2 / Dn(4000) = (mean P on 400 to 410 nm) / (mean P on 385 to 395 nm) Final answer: 1.3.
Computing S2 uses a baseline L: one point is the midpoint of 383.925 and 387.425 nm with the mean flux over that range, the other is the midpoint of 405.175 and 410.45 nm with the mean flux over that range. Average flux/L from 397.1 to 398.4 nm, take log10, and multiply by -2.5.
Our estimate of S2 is 0.20 mag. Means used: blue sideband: 10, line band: 8.66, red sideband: 10.8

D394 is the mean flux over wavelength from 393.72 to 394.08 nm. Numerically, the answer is 10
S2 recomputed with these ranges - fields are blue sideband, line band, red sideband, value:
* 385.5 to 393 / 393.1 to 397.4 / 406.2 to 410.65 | 0.103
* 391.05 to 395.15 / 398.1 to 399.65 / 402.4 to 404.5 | -0.043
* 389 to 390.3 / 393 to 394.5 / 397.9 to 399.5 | 0.153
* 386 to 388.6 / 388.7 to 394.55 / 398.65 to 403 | 0.167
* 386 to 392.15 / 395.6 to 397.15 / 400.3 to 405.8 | 0.272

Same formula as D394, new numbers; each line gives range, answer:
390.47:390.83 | 9.83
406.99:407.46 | 11.1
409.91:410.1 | 9.25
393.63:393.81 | 8.56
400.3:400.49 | 10.9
